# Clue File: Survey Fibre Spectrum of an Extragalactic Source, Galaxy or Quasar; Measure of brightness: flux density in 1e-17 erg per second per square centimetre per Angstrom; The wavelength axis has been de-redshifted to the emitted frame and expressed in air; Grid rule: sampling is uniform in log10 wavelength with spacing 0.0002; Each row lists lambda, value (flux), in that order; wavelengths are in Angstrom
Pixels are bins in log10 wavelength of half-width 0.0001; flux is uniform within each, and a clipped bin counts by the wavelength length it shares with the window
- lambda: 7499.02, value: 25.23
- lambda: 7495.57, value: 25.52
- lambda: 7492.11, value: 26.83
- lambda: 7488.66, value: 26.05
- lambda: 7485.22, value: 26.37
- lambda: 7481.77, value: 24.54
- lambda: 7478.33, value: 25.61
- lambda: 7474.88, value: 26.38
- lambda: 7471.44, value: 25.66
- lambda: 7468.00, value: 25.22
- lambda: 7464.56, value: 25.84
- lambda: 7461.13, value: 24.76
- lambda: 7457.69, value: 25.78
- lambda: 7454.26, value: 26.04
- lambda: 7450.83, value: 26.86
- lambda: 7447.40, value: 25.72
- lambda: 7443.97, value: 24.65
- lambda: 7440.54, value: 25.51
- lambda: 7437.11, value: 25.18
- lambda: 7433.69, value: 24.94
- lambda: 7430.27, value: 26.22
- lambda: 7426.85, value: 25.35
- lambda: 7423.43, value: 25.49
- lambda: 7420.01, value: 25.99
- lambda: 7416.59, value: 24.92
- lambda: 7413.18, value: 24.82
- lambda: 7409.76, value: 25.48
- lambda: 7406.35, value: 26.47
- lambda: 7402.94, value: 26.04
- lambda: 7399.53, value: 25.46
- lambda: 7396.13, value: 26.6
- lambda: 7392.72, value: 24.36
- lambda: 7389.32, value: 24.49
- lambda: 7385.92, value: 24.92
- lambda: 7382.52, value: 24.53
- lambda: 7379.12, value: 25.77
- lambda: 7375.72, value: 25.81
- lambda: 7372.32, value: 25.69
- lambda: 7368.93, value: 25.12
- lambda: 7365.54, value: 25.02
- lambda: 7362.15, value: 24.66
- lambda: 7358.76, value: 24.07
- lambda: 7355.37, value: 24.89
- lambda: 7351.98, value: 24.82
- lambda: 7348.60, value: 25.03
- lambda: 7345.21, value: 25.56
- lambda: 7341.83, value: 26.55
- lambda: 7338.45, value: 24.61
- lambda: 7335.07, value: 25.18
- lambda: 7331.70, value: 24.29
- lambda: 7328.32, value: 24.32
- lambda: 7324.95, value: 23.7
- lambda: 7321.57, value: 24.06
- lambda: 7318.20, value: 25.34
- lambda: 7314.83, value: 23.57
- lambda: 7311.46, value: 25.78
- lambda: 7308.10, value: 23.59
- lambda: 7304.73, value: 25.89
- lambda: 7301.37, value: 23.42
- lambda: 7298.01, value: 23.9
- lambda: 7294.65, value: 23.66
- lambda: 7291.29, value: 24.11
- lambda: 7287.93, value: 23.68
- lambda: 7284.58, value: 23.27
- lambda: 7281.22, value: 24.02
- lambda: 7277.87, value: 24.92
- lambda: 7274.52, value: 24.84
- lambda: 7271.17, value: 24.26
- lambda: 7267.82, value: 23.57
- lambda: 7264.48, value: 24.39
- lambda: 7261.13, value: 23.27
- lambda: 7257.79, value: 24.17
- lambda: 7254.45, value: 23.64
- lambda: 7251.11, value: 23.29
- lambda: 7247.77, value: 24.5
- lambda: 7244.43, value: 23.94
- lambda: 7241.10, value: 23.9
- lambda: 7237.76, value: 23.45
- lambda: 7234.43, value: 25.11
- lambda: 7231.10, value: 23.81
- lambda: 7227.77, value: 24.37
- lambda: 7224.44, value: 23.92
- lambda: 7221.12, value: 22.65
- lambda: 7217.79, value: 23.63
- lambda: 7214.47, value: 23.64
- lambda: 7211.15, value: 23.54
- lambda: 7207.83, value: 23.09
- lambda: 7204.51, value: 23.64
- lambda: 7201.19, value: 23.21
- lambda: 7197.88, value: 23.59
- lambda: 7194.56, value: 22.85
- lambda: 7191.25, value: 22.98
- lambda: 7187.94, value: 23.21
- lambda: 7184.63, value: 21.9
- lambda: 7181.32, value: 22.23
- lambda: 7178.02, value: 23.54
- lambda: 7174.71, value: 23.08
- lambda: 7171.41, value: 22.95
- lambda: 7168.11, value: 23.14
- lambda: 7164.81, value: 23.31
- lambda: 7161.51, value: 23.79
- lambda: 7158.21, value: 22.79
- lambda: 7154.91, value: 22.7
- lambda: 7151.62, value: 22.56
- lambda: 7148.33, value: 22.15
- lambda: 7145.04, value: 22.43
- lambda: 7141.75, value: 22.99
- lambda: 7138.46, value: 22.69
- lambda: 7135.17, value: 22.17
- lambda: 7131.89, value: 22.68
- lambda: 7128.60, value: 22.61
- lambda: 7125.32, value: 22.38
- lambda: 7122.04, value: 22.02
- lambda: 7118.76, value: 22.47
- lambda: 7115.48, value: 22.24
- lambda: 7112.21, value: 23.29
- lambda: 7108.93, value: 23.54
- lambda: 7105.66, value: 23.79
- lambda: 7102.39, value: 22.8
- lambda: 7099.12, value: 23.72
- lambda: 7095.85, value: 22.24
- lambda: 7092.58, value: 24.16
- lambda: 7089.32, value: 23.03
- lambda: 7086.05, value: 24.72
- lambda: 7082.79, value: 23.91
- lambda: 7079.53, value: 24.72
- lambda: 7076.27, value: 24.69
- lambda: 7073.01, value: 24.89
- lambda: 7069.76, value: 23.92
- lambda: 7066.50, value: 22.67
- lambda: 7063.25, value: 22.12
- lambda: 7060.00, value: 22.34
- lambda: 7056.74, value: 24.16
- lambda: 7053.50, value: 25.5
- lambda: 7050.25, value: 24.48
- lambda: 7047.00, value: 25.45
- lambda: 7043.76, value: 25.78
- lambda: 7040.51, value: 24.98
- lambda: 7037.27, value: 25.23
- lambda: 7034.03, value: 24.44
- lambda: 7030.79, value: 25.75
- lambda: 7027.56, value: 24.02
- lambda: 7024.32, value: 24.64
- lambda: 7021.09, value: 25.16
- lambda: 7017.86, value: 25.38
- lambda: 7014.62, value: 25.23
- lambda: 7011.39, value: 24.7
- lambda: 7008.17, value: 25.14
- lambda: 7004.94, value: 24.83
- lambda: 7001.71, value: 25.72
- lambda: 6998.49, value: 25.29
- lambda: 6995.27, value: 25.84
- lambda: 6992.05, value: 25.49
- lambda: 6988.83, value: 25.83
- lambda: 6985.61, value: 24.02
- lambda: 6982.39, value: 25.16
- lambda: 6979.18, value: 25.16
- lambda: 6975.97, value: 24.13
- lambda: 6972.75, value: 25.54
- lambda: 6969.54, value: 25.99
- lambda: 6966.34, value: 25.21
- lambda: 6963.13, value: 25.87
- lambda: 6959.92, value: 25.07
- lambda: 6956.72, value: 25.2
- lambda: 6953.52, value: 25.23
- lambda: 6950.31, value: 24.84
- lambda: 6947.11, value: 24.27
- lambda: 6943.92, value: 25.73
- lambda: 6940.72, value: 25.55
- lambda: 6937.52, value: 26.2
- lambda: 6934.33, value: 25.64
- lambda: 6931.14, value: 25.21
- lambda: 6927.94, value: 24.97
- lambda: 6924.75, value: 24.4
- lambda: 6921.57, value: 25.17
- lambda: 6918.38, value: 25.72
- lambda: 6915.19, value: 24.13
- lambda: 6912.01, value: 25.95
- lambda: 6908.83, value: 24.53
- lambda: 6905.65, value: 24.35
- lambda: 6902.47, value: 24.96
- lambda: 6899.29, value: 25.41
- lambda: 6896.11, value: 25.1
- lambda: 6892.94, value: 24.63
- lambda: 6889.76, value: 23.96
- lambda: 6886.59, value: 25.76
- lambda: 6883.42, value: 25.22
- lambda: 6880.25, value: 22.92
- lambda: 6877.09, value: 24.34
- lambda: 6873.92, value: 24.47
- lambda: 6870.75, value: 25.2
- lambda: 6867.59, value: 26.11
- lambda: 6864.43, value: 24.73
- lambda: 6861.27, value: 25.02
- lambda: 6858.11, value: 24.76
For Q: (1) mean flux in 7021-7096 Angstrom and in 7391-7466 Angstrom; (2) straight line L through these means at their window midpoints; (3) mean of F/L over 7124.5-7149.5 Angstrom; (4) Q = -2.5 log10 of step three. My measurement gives 0.09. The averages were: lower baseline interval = 24.3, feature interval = 22.5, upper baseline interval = 25.6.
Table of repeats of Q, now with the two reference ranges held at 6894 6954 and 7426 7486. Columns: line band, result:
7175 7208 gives 0.10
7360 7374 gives 0.02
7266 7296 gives 0.06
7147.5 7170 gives 0.11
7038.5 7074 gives 0.05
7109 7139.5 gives 0.12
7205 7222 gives 0.09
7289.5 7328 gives 0.05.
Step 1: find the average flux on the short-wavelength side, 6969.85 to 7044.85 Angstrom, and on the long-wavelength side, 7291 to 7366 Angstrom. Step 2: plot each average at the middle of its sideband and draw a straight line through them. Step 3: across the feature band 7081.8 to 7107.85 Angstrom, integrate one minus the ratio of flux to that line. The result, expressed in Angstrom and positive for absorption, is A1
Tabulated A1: 1.50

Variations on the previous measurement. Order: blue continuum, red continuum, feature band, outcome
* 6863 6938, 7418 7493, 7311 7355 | 1.2 Angstrom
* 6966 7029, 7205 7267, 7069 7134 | 3.1 Angstrom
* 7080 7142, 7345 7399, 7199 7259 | 0.6 Angstrom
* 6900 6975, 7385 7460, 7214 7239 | 1.5 Angstrom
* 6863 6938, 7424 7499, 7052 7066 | 0.9 Angstrom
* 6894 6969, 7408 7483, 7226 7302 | 4.2 Angstrom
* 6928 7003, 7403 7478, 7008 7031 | 0.4 Angstrom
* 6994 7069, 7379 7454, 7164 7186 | 1.9 Angstrom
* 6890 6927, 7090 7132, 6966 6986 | -0.7 Angstrom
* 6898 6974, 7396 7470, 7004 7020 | 0.1 Angstrom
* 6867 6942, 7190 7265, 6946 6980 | -0.6 Angstrom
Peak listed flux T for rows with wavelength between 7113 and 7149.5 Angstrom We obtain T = 22.99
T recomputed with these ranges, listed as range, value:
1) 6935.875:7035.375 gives 26.2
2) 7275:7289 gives 24.92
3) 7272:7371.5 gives 26.55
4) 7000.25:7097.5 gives 25.78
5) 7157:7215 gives 23.79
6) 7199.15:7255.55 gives 25.11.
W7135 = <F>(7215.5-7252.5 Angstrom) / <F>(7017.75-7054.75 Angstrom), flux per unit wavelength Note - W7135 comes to 0.95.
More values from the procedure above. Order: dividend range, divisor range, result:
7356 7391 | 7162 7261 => 1.07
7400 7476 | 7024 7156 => 1.09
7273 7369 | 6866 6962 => 0.98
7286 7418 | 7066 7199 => 1.08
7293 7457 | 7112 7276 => 1.08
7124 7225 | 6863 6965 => 0.92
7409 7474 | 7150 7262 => 1.09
